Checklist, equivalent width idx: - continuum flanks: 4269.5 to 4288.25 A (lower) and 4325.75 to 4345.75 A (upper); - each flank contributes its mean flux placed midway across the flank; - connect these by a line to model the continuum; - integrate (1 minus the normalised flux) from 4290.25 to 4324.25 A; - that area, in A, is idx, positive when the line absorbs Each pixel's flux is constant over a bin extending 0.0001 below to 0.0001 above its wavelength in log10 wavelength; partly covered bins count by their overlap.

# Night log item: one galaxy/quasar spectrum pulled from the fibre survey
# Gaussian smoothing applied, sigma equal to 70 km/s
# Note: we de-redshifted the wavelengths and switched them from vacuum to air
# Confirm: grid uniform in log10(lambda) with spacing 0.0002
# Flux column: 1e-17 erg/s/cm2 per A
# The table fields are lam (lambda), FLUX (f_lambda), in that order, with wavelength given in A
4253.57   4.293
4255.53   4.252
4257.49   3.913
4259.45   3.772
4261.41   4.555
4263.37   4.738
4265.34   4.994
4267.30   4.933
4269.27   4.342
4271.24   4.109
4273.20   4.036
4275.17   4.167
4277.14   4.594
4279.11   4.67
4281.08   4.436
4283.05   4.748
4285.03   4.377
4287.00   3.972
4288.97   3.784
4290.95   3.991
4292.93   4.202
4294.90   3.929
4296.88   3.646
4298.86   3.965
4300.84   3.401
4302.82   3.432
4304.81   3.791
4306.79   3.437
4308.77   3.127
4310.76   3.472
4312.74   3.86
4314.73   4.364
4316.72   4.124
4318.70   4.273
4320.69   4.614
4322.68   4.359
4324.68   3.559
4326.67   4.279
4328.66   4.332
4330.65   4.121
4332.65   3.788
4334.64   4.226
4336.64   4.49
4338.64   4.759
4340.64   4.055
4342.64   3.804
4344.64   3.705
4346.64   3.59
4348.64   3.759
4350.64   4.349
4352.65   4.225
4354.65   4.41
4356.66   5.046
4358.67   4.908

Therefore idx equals 3.0 A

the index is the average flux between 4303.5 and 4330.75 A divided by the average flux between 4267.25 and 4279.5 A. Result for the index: 0.9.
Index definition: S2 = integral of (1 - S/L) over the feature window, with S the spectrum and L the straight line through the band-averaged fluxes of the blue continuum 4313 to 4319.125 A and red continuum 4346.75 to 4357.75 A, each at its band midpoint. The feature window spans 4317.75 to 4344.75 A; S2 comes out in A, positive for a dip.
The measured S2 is 0.4 A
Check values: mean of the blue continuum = 4.21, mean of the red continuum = 4.3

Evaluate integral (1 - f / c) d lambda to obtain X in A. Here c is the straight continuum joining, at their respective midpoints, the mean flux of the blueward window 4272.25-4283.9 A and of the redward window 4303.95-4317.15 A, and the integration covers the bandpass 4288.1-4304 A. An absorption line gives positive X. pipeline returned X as 1.0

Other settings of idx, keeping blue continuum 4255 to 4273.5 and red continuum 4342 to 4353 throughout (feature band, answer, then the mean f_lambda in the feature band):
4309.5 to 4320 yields 0.2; 4.01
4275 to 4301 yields 0.5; 4.16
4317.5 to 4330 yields -0.6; 4.23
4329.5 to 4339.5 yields -0.8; 4.27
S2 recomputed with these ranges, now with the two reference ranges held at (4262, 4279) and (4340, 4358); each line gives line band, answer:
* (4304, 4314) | 1.8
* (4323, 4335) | 0.4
